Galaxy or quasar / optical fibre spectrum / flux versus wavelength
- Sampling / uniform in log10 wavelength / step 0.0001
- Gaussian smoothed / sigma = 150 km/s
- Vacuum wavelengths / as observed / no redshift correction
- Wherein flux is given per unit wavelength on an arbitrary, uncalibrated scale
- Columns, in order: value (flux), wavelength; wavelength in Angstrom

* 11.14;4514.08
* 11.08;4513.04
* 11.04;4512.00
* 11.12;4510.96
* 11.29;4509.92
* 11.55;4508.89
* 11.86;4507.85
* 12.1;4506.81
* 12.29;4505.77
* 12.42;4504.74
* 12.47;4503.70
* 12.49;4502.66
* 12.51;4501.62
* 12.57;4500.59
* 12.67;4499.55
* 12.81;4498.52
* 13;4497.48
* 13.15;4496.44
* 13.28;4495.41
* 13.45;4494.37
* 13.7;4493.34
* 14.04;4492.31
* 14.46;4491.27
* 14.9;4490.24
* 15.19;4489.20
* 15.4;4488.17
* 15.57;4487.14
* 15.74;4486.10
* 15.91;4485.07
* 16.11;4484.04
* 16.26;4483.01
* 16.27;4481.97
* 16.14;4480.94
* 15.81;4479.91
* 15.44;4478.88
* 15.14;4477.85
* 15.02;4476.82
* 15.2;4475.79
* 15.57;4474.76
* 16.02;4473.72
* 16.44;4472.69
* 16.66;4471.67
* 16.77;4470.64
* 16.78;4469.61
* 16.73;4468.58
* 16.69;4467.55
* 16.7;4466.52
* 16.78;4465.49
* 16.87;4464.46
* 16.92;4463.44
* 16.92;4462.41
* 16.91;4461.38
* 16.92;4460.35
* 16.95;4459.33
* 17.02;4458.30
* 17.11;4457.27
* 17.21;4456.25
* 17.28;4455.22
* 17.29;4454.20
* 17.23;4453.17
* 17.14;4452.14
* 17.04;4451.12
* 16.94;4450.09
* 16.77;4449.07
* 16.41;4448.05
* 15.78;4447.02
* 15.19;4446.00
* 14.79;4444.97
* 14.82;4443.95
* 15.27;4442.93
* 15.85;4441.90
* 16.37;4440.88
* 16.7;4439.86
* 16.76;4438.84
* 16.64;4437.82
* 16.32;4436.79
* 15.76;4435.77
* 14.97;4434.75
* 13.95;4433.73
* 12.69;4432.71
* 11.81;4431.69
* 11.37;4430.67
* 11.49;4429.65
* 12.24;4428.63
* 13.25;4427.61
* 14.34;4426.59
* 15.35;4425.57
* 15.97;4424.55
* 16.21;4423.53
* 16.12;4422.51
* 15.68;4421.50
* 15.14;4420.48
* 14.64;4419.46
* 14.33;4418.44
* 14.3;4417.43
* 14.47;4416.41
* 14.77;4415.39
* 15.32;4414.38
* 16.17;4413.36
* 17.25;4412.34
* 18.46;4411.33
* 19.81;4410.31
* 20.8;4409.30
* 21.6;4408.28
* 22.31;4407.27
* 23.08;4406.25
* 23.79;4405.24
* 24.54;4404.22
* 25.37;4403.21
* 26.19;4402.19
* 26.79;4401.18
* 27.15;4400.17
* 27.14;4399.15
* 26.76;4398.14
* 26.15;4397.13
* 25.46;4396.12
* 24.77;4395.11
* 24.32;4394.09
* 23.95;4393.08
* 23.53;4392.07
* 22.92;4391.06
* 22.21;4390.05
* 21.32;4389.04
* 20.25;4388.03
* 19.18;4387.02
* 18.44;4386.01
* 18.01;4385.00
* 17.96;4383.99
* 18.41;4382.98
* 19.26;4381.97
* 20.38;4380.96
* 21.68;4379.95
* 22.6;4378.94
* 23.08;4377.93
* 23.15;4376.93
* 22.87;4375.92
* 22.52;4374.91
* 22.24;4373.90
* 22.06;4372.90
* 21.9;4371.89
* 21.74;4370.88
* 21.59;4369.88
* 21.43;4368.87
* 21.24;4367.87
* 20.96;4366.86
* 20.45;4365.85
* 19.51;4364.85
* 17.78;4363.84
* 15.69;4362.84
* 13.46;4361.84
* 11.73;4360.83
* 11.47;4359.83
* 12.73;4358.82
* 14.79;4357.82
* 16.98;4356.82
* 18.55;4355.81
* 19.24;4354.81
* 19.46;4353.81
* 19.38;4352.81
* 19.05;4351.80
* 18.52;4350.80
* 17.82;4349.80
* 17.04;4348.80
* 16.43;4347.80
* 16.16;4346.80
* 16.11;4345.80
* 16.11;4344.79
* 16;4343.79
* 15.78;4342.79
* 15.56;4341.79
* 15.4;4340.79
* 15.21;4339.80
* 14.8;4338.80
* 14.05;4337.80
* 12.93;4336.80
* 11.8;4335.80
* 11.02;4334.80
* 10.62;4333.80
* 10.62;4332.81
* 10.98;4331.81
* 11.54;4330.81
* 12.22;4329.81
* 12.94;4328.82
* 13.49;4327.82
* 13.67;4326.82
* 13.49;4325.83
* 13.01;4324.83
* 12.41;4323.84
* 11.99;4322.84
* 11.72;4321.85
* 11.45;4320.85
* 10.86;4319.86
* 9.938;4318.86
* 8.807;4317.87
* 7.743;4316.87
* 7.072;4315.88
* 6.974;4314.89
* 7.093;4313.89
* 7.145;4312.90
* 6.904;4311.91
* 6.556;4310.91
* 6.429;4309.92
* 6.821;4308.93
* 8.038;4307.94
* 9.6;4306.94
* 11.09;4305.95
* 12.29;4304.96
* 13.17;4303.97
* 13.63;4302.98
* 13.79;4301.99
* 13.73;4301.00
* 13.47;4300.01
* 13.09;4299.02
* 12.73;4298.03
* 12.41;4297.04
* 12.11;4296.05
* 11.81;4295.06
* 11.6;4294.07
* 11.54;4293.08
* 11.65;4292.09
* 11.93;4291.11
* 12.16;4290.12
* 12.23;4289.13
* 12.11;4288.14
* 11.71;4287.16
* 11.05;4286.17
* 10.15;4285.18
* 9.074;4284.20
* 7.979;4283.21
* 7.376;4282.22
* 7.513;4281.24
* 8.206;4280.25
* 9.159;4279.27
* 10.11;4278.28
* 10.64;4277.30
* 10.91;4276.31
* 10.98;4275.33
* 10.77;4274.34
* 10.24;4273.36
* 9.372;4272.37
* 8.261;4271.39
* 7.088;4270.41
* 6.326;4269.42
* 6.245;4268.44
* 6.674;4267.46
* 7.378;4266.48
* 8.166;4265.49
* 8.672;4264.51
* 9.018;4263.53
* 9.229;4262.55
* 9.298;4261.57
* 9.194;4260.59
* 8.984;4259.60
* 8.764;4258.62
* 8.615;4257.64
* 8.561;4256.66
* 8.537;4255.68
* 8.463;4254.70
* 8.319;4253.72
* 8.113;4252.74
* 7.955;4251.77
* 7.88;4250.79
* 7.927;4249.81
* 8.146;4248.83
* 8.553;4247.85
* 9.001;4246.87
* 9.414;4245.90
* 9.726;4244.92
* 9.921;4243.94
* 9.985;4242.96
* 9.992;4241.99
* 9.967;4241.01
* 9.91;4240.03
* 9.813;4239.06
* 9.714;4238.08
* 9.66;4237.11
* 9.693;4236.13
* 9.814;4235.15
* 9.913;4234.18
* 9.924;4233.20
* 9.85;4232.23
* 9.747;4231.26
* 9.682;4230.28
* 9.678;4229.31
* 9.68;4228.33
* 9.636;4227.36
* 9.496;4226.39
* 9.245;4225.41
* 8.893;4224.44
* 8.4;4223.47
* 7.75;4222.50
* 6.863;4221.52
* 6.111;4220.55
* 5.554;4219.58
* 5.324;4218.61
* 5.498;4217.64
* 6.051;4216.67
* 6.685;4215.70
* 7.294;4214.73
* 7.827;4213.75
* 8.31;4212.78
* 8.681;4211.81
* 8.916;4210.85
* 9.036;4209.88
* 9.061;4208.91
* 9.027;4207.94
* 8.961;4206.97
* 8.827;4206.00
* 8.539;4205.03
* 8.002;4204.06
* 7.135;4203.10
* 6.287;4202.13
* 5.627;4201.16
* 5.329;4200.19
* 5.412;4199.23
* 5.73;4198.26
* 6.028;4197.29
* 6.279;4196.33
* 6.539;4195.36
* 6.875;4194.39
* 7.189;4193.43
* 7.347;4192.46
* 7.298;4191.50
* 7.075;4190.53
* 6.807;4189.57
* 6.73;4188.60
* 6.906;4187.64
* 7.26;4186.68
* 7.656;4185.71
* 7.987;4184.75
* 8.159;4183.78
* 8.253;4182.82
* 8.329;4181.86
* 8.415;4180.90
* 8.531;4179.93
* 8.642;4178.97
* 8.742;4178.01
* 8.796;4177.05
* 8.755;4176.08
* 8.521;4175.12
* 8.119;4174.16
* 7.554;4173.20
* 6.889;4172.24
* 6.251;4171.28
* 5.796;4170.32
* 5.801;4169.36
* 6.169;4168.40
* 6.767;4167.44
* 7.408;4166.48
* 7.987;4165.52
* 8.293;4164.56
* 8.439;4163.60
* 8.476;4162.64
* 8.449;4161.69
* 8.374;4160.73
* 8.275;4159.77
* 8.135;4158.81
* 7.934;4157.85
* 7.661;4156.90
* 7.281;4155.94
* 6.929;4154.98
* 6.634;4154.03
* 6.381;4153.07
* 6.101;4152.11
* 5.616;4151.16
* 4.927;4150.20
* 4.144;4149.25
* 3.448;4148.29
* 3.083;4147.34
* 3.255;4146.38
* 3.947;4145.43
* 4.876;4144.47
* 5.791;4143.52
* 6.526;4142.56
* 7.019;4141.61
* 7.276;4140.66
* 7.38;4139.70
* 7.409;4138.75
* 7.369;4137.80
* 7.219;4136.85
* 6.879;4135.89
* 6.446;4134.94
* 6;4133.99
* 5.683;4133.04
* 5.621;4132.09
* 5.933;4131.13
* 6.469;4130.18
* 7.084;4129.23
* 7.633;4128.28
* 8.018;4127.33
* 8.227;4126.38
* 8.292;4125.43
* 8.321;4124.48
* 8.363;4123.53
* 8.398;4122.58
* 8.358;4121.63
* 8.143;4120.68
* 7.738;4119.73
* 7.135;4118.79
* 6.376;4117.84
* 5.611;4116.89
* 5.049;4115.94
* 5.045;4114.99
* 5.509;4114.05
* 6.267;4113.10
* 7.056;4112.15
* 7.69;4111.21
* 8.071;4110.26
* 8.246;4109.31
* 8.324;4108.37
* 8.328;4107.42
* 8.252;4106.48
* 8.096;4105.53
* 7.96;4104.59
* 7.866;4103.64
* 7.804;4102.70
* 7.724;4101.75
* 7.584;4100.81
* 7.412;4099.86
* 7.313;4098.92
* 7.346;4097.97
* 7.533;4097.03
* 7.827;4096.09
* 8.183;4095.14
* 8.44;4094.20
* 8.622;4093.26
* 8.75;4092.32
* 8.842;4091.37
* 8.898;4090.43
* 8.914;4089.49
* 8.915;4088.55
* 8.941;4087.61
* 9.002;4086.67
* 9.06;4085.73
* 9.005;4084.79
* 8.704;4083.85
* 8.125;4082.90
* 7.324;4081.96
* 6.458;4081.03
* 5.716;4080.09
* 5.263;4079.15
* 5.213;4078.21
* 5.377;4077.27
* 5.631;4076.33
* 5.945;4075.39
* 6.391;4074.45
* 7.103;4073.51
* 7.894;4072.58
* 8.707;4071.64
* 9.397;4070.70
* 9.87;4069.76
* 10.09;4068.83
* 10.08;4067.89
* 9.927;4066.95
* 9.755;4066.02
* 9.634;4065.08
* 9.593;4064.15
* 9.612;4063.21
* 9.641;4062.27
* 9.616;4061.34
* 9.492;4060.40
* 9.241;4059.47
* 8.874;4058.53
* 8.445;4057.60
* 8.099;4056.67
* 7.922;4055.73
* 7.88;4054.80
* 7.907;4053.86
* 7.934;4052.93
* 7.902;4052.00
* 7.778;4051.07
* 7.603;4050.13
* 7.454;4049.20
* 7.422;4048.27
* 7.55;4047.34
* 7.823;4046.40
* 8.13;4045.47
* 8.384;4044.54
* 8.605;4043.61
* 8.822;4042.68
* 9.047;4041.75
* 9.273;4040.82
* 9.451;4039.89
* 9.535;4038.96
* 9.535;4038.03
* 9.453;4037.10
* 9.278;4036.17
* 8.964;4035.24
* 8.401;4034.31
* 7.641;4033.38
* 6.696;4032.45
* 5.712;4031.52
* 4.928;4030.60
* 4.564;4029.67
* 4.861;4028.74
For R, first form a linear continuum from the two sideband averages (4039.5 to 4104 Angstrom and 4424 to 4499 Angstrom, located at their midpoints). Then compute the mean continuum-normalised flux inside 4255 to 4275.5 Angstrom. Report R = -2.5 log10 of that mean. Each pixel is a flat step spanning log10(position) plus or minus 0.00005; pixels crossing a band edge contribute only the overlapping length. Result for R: 0.354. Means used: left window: 8.2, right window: 15.5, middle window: 8.55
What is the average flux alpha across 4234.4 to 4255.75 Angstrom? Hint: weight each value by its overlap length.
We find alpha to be 9.14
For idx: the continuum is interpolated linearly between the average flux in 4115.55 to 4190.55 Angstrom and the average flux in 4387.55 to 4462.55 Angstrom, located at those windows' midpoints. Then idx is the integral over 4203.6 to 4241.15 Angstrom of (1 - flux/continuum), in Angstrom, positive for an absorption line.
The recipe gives 5.0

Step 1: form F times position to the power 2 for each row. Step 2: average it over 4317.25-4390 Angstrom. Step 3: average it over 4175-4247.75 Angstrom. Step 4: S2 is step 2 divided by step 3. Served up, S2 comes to 2.18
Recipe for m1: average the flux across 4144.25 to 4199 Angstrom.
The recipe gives 6.99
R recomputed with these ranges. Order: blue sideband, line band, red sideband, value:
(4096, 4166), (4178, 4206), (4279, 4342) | 0.16 mag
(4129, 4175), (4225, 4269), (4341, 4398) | 0.32 mag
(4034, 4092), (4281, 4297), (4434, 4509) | 0.13 mag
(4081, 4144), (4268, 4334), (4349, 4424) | 0.47 mag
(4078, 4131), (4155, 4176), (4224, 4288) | 0.09 mag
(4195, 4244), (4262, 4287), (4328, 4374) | 0.29 mag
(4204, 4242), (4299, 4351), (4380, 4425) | 0.26 mag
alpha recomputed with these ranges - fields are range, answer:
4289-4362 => 12.7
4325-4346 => 13.5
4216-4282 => 8.74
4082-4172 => 7.21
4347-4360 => 17.2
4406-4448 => 15.8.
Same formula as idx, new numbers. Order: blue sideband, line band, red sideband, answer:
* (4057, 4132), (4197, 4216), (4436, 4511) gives 4.77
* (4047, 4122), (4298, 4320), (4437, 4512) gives 4.21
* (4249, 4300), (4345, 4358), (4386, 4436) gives -2.37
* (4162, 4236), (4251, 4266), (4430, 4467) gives 1.68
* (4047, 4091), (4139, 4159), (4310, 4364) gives 7.85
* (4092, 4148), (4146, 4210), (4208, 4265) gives 5.80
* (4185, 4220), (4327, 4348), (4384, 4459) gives 0.39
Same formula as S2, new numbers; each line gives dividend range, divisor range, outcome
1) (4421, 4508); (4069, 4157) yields 2.52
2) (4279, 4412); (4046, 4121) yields 2.30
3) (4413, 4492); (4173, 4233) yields 2.26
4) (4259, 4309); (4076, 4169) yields 1.55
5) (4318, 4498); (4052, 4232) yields 2.56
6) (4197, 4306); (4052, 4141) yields 1.28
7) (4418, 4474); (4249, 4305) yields 1.71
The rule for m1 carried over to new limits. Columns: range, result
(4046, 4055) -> 7.72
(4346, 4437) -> 19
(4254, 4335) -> 10.1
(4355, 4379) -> 19.1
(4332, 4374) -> 16.7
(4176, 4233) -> 7.75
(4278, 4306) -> 11.4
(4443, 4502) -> 15.7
